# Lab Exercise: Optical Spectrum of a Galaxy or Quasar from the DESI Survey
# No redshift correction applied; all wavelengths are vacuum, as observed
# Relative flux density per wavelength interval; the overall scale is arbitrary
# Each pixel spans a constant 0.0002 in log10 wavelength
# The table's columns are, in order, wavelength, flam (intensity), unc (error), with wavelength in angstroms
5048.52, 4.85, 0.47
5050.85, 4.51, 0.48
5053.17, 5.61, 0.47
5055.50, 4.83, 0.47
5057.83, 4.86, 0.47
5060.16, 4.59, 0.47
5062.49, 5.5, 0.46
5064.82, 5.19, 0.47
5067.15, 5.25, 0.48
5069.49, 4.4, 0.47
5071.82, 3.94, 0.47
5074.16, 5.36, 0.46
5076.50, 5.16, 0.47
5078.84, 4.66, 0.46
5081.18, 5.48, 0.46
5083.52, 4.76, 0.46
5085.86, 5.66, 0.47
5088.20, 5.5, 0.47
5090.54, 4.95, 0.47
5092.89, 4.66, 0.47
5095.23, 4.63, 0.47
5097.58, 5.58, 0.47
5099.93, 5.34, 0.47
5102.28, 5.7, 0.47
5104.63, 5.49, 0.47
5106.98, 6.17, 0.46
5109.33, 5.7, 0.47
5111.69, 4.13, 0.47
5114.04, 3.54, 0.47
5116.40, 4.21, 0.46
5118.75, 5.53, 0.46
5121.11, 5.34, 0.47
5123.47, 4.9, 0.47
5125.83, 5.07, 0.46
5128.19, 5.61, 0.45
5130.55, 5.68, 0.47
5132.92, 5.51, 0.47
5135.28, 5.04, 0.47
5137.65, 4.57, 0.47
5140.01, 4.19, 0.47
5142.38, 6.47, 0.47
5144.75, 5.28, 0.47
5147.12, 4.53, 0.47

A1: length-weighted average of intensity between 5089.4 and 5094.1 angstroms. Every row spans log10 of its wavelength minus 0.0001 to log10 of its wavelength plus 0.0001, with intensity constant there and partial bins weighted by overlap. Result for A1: 4.8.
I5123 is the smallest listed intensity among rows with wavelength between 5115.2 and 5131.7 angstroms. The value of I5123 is 4.21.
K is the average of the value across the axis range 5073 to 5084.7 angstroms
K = 5.08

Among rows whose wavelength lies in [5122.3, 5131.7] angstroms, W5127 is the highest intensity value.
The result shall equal 5.68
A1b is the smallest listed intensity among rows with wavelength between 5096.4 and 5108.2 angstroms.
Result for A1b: 5.34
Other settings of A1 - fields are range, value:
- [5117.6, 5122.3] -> 5.43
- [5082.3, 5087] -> 5.21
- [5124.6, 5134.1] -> 5.46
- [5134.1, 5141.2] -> 4.6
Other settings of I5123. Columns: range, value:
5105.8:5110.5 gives 5.7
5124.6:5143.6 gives 4.19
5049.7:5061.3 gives 4.51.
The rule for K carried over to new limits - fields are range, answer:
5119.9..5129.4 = 5.23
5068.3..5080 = 4.7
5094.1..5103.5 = 5.31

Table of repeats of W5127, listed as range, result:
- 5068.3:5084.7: 5.48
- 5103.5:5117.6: 6.17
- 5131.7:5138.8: 5.51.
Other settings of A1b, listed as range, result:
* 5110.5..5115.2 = 3.54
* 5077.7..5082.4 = 4.66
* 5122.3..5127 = 4.9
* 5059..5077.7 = 3.94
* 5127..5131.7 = 5.61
